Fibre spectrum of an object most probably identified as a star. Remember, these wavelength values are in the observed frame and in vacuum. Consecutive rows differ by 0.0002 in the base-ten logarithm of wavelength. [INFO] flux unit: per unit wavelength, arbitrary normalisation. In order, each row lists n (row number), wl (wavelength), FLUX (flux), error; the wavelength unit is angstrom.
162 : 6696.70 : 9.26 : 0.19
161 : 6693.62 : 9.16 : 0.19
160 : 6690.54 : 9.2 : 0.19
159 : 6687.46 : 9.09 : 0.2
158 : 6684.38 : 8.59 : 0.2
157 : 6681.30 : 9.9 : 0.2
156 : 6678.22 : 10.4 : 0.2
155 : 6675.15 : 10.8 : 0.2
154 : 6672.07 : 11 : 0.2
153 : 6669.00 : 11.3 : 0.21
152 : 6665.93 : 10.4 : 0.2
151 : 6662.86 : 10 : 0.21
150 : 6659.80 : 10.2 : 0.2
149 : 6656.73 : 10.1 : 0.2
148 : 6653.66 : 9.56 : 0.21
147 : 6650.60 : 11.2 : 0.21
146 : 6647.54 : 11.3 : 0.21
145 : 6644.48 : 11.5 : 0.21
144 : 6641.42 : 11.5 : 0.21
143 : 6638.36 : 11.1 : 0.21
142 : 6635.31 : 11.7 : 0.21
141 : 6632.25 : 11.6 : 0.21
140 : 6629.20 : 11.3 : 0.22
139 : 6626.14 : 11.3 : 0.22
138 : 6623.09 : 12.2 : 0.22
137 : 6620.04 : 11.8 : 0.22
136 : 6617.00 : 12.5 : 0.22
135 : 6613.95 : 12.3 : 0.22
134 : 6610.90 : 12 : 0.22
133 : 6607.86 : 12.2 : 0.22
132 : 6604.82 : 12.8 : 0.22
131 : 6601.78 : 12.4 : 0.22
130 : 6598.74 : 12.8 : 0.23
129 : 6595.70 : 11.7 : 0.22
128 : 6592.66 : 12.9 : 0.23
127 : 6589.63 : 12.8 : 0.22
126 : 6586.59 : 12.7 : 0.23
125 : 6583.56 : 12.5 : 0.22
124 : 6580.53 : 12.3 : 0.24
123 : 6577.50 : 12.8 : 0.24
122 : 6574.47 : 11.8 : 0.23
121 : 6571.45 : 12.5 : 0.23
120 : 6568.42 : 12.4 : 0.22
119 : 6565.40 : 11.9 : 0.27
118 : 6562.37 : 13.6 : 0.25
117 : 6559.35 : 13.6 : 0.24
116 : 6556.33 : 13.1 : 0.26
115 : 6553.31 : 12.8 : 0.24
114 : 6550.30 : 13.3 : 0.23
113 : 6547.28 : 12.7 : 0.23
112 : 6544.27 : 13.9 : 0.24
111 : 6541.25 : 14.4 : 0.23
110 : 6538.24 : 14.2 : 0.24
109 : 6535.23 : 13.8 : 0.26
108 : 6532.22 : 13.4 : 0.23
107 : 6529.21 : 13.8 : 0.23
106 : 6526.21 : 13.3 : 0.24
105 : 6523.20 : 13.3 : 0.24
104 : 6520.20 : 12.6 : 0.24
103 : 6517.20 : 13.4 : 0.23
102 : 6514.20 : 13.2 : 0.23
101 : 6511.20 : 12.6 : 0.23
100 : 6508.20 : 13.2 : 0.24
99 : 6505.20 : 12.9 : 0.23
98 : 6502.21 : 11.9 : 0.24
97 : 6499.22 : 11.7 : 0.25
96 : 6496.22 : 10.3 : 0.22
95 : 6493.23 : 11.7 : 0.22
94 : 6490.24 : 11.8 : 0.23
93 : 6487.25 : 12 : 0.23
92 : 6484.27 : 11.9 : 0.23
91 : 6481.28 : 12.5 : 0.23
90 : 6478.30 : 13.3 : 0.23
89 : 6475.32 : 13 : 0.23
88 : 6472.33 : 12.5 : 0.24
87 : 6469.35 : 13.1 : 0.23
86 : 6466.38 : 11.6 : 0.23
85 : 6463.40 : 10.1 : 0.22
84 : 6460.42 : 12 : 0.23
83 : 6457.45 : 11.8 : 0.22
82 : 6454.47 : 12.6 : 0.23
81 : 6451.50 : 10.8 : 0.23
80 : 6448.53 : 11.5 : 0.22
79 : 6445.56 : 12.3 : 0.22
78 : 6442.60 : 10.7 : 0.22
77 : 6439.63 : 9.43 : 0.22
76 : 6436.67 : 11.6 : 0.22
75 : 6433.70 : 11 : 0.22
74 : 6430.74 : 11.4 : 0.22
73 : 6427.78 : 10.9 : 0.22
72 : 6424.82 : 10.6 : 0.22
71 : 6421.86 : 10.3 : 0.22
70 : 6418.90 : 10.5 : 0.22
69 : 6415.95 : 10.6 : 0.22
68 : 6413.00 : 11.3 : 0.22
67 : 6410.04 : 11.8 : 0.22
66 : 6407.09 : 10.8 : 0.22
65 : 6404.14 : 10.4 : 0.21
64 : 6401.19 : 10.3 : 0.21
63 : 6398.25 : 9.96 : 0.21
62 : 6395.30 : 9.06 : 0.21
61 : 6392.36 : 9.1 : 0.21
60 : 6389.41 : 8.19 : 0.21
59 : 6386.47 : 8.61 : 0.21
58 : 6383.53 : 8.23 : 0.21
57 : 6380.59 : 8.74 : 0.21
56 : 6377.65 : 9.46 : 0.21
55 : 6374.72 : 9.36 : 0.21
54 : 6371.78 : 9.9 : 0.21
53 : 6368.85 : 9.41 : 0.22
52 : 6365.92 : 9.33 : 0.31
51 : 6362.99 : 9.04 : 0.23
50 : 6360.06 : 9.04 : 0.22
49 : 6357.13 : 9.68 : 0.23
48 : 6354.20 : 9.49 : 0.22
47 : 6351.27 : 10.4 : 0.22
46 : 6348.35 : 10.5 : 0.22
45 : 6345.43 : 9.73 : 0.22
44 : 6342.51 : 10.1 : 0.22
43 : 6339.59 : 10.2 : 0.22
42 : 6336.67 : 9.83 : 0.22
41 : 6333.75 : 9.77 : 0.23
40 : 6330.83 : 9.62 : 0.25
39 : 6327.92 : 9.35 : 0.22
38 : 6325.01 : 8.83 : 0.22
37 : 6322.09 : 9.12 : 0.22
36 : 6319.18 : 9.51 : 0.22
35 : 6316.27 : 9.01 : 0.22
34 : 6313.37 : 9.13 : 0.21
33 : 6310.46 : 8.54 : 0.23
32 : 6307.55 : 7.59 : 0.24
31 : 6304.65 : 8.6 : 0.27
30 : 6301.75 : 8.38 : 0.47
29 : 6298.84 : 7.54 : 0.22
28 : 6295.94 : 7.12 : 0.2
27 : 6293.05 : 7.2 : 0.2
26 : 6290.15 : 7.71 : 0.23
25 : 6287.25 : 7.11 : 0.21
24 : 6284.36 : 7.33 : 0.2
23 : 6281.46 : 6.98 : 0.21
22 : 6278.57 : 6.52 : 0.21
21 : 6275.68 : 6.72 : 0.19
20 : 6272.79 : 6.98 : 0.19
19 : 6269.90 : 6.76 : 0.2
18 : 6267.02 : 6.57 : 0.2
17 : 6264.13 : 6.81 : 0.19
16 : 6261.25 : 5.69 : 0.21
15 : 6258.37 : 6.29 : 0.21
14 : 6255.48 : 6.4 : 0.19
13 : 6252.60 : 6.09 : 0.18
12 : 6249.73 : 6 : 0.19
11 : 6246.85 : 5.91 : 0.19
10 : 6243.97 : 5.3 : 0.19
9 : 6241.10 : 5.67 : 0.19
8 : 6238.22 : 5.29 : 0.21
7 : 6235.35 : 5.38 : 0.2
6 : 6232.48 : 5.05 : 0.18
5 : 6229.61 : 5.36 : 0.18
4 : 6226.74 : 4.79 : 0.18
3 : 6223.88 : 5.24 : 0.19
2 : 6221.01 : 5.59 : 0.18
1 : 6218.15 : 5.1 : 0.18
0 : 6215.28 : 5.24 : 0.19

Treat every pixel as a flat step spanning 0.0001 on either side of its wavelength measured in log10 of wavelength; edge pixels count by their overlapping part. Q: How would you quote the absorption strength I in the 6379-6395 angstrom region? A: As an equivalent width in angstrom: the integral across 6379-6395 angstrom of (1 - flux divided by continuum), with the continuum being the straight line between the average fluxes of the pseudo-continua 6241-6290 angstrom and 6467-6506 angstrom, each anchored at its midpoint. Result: 1.66 angstrom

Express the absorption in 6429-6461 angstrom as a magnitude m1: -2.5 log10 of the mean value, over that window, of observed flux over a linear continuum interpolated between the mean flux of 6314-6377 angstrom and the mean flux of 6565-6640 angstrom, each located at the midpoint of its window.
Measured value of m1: -0.08 mag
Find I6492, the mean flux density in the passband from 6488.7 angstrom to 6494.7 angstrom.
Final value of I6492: 11.7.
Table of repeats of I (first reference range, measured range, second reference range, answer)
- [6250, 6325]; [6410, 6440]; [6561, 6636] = -4.05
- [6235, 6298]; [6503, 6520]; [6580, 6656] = -4.52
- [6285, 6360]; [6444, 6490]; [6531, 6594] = -2.66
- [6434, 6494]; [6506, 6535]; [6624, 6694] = -4.51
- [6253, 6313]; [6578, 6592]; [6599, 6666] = -2.24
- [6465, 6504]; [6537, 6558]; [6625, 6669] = -3.29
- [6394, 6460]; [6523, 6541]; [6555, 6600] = -2.38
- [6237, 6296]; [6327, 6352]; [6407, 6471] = -4.26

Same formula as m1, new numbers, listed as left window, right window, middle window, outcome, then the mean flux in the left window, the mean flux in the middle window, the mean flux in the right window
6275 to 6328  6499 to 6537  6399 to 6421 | -0.024 mag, 8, 10.8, 13.1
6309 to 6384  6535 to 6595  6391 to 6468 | -0.008 mag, 9.45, 10.9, 13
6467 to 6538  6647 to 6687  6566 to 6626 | -0.095 mag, 12.7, 12.4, 10.3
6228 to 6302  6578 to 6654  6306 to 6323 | -0.216 mag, 6.43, 8.81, 12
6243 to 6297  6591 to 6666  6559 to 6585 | -0.166 mag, 6.61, 12.6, 11.6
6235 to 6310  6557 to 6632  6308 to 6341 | -0.212 mag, 6.74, 9.3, 12.4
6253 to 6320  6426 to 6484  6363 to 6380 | 0.015 mag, 7.37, 9.42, 11.7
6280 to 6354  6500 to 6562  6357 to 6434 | 0.060 mag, 8.78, 9.88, 13.3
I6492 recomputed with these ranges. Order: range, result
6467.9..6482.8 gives 12.9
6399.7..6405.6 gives 10.4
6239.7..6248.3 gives 5.63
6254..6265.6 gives 6.29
